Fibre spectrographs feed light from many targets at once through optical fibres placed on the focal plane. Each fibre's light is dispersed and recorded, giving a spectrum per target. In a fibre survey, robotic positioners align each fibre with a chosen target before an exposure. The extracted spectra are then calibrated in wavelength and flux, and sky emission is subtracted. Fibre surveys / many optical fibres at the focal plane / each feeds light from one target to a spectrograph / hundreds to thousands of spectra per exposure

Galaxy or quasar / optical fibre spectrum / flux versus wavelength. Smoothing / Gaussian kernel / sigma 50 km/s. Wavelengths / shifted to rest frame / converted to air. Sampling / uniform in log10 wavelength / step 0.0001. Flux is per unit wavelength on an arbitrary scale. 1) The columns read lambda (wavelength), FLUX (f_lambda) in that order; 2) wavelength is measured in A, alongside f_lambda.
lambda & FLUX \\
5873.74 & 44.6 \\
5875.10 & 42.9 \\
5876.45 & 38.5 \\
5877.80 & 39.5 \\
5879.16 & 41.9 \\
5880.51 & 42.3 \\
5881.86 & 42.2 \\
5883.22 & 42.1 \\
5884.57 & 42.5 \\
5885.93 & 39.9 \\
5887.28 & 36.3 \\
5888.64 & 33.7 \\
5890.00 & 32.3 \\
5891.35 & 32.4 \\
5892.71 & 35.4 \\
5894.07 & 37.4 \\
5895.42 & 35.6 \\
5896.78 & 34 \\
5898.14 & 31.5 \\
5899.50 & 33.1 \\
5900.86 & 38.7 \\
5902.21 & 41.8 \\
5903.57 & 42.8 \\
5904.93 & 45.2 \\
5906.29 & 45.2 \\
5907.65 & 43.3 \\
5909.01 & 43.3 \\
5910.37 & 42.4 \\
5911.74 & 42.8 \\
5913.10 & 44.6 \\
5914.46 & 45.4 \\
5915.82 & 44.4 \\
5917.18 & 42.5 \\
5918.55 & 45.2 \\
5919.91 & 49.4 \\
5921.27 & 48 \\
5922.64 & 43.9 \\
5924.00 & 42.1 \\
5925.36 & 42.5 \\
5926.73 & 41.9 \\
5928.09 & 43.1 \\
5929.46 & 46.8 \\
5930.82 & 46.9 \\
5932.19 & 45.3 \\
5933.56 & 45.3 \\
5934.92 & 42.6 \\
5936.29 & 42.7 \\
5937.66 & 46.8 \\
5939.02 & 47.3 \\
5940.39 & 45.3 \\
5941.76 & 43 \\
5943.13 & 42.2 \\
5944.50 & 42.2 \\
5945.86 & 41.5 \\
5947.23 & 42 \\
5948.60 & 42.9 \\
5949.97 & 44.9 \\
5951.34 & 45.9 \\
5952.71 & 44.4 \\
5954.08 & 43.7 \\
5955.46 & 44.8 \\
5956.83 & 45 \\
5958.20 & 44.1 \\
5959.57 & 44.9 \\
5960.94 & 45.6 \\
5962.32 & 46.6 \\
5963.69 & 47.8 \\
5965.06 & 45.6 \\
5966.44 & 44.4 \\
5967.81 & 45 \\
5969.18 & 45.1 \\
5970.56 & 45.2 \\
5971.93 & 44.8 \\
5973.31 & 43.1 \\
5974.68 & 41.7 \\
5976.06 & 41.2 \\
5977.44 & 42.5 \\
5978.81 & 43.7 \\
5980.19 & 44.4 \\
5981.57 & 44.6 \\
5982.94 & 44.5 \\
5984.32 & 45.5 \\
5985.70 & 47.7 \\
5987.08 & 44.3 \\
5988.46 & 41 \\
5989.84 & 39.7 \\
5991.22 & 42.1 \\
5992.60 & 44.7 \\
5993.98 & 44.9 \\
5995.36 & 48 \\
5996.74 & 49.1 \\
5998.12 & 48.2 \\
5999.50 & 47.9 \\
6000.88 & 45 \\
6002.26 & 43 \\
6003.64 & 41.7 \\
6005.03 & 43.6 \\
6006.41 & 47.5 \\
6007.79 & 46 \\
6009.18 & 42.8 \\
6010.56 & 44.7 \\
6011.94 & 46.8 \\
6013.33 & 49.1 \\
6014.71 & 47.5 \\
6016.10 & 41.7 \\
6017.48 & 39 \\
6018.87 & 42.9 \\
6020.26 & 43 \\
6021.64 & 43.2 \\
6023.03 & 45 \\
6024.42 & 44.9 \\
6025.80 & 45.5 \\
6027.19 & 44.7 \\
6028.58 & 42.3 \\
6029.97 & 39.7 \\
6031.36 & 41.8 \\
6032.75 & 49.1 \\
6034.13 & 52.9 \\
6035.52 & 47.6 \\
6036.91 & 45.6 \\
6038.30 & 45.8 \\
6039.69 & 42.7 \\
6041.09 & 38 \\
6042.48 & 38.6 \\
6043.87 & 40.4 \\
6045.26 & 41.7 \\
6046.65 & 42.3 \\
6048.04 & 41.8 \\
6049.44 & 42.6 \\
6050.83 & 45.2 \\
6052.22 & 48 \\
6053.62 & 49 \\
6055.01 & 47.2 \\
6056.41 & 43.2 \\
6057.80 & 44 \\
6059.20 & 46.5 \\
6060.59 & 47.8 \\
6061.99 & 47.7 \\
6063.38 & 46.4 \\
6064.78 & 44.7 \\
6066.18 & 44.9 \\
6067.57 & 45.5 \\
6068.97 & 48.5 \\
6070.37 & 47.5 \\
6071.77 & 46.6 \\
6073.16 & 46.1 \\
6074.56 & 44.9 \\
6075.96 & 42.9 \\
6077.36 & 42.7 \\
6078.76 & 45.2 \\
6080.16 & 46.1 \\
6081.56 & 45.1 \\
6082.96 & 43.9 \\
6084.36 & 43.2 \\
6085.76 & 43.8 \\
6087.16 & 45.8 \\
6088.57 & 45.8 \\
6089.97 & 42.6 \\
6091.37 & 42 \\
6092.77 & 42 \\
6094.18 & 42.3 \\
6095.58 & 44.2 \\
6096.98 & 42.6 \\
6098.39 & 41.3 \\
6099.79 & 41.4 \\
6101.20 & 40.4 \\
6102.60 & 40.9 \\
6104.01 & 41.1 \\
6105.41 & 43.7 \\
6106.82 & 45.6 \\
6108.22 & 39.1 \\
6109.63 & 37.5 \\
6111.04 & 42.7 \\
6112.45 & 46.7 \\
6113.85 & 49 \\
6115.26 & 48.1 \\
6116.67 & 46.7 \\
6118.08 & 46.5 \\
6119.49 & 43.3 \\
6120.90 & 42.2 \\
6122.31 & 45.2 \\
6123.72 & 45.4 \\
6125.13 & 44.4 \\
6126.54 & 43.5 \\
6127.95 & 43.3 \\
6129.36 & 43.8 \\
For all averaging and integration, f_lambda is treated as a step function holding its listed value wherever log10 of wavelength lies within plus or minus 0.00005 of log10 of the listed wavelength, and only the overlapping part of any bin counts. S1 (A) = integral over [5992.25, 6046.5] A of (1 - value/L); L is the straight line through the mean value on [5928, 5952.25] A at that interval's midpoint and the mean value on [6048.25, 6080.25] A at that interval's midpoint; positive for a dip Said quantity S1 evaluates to 0.8 A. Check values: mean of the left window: 44.3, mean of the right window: 45.7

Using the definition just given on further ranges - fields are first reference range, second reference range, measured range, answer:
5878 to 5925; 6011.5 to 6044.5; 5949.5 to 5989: -1.9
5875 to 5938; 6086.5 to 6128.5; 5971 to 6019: -2.4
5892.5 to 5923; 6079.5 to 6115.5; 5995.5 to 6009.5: -1.1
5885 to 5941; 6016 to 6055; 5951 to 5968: -1.1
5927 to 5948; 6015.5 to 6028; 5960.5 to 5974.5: -0.4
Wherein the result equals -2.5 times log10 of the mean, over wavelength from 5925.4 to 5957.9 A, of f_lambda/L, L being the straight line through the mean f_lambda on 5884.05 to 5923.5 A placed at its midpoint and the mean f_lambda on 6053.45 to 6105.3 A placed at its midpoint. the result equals -0.072 mag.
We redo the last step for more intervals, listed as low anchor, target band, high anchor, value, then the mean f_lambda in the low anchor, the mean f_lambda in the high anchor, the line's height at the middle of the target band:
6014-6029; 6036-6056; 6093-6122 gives 0.00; 43.6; 43.3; 43.5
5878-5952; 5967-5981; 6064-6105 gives -0.03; 41.9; 43.9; 42.6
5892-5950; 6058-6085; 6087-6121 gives -0.06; 42.6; 43.3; 43.2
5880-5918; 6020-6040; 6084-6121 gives -0.07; 39.8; 43.4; 42.1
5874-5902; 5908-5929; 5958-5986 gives -0.10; 37.8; 44.6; 40.3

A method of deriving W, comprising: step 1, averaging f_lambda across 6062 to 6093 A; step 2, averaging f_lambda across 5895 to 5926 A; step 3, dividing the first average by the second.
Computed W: 1.1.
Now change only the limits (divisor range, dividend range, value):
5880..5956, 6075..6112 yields 1.02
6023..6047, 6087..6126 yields 0.99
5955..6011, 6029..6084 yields 1.00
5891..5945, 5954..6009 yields 1.05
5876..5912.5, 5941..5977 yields 1.13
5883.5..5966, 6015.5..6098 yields 1.04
